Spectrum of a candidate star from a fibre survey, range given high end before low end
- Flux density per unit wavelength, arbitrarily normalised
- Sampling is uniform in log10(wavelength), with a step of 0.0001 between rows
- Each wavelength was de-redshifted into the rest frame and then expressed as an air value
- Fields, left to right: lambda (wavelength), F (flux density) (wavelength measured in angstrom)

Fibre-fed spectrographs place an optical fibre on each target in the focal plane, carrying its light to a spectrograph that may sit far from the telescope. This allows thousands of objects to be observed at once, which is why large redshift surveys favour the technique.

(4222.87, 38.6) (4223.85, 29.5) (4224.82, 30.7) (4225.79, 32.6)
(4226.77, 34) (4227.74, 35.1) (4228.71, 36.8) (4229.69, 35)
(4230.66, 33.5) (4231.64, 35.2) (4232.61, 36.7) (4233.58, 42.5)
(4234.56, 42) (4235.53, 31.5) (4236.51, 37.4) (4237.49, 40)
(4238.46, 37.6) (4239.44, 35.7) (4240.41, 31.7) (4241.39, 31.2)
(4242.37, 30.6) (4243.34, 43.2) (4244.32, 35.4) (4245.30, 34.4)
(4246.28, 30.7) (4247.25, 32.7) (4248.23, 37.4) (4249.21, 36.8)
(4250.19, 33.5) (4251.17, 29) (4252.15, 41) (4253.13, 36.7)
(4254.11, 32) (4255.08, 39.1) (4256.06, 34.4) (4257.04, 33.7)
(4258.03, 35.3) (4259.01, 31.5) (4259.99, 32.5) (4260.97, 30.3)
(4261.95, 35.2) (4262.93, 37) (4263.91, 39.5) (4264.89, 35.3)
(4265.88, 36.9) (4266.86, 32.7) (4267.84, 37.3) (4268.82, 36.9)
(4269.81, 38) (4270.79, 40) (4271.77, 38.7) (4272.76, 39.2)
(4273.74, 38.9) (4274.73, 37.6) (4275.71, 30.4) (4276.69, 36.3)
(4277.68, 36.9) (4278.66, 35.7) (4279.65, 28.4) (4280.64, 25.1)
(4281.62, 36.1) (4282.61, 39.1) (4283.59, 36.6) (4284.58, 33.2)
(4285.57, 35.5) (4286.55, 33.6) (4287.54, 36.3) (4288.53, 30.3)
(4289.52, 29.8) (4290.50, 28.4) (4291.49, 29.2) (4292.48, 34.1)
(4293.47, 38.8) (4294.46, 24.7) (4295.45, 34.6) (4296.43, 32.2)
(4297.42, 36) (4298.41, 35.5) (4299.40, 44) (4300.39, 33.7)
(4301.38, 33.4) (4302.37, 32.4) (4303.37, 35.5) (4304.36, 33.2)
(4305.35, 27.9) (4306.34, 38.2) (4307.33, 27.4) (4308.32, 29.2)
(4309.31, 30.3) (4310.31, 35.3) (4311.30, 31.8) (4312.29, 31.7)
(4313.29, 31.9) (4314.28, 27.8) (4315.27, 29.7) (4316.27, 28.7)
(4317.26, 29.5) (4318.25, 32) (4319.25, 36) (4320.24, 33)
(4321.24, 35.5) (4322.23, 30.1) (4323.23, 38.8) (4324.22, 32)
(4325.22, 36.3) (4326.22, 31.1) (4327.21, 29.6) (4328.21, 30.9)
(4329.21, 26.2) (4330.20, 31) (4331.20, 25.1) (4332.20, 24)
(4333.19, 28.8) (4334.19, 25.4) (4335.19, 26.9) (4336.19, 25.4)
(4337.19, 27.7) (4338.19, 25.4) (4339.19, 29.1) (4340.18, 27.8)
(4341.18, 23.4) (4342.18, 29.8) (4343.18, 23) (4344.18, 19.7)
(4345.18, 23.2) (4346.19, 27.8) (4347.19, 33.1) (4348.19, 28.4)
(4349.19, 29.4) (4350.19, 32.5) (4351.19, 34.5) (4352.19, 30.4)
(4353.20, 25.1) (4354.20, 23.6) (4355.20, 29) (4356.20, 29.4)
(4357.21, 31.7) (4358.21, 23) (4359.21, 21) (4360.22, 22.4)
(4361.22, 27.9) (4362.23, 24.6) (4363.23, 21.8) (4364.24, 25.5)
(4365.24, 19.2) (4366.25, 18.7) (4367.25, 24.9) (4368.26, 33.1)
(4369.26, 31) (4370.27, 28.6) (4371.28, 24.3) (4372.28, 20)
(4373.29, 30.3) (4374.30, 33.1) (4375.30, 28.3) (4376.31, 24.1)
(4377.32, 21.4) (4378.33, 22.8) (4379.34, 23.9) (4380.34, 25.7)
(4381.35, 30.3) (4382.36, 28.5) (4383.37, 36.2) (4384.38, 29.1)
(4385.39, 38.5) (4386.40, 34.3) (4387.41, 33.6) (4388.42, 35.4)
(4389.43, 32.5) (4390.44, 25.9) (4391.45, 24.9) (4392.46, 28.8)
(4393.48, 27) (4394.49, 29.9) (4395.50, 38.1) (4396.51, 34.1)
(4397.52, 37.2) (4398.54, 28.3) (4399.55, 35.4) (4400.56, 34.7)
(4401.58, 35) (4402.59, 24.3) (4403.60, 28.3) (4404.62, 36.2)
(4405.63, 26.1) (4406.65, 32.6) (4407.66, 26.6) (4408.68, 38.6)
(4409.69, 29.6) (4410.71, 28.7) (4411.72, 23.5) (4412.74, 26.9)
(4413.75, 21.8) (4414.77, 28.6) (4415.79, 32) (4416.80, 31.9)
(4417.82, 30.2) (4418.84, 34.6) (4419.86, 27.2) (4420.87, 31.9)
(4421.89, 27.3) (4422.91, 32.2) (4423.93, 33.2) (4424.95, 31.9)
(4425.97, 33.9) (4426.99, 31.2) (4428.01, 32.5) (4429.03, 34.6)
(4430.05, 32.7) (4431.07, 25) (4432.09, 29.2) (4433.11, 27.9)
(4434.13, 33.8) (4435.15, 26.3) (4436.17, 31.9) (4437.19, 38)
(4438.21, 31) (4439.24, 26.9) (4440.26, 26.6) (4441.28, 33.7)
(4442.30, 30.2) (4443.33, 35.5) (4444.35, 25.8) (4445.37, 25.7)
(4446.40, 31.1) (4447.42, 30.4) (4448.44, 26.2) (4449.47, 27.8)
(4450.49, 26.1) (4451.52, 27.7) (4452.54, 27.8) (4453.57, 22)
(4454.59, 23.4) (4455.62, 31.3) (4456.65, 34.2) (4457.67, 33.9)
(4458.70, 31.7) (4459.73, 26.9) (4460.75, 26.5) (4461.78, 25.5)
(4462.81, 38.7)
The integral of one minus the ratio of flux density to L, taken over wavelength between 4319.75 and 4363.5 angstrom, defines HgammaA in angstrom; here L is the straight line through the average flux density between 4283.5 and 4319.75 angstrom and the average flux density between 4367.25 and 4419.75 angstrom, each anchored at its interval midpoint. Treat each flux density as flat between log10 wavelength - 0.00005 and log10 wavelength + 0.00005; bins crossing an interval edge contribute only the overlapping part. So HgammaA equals 4.6 angstrom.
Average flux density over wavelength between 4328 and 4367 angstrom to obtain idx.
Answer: 26.4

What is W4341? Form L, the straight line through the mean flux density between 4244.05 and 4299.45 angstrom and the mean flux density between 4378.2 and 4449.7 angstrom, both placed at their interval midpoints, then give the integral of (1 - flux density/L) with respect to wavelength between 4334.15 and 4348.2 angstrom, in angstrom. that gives 2.7 angstrom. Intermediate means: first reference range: 34.7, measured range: 26.4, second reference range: 30.5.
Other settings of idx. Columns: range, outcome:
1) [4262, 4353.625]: 32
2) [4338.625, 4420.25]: 28.5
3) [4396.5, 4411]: 31.7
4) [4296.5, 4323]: 32.7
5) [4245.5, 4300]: 34.7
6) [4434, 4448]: 30.4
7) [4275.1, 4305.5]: 33.5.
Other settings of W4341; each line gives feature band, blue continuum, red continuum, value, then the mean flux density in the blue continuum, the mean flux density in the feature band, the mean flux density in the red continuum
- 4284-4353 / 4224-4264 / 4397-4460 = 4.8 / 35.1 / 30.8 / 30.1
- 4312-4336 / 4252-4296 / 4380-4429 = 2.1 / 34.7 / 30.4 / 31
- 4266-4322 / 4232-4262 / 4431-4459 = 0.3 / 35.2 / 33.6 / 29.4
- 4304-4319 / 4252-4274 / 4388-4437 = 1.4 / 36.1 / 31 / 30.7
